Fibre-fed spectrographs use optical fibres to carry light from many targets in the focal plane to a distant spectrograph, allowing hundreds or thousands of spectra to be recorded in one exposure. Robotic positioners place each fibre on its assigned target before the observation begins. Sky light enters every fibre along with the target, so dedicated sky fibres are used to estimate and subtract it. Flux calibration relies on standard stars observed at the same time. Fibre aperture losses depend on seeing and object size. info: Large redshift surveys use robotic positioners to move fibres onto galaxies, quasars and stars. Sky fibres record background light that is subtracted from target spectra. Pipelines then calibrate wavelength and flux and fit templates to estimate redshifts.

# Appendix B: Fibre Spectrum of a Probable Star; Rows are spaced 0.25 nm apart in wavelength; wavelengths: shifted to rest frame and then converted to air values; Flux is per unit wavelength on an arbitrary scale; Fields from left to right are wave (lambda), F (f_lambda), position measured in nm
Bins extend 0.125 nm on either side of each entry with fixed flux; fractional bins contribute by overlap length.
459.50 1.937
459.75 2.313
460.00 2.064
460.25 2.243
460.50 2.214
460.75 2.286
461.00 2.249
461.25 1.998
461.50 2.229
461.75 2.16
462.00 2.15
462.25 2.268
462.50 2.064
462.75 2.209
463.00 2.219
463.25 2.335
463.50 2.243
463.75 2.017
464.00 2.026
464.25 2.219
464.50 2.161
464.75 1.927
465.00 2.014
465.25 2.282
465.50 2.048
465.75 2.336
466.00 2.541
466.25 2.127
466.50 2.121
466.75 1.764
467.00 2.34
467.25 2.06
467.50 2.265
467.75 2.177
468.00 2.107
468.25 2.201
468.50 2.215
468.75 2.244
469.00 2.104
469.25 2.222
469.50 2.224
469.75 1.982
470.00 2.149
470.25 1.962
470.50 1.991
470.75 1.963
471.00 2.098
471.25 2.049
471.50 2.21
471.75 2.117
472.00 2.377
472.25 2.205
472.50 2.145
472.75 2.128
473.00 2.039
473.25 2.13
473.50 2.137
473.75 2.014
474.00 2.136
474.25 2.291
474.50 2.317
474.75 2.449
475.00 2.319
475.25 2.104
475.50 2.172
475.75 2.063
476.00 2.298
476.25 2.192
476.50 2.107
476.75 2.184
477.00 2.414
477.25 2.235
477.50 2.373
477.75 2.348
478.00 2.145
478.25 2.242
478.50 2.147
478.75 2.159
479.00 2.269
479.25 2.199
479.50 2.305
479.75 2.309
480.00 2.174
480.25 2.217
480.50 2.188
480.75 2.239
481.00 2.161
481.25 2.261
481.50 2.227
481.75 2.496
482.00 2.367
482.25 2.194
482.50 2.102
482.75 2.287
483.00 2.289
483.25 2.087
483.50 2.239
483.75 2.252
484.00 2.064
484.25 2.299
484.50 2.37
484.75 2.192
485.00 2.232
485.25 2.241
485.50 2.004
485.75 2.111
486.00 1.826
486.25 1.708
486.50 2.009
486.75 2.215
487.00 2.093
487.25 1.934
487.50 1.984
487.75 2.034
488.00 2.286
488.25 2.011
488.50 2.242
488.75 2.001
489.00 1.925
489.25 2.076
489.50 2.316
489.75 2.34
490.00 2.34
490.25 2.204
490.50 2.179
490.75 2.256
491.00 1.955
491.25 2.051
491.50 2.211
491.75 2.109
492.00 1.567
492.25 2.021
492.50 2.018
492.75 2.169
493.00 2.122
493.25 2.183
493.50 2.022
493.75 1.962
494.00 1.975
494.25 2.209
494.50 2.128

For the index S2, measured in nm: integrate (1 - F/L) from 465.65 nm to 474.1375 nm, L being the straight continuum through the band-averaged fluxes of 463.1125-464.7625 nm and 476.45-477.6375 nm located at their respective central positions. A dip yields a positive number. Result 0.23 nm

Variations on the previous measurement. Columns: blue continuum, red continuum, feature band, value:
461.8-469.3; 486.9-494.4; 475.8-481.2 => -0.26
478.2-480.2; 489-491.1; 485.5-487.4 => 0.19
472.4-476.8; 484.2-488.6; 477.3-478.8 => -0.06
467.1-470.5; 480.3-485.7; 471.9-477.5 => -0.07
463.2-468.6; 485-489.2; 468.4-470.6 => 0.02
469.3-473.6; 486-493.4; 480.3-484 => -0.25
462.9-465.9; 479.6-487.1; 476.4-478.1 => -0.07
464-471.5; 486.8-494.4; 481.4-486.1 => -0.22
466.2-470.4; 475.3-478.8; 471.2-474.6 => 0.02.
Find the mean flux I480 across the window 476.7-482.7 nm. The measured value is 2.25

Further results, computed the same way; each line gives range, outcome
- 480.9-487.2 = 2.17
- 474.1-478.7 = 2.24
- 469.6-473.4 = 2.1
